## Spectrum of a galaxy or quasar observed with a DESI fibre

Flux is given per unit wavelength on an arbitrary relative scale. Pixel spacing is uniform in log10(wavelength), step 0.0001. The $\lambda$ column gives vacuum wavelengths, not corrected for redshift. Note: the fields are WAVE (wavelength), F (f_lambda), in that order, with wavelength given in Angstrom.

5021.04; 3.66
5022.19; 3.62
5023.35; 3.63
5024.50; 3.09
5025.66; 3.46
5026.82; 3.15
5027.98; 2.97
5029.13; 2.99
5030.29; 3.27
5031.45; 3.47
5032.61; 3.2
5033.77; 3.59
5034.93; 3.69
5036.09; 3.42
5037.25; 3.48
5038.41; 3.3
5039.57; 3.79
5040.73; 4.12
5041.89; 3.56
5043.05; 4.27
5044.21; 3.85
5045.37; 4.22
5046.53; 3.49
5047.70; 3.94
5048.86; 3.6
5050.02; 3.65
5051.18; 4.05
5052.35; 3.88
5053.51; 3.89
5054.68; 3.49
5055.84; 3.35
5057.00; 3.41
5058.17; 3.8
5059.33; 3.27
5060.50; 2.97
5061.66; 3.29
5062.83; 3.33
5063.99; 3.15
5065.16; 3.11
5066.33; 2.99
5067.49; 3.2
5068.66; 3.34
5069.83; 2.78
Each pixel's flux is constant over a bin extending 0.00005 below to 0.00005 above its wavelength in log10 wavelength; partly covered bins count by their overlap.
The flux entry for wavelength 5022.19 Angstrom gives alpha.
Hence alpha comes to 3.62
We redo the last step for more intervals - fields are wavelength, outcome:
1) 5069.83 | 2.78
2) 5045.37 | 4.22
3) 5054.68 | 3.49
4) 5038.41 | 3.3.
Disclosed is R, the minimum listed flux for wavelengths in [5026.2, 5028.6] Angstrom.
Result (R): 2.97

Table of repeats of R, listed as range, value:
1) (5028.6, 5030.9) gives 2.99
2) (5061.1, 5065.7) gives 3.11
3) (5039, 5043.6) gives 3.56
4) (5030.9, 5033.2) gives 3.2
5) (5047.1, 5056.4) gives 3.35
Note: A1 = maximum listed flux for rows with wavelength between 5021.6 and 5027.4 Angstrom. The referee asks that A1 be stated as 3.63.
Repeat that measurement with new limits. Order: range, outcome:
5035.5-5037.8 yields 3.48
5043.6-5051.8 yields 4.22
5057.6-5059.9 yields 3.8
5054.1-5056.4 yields 3.49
